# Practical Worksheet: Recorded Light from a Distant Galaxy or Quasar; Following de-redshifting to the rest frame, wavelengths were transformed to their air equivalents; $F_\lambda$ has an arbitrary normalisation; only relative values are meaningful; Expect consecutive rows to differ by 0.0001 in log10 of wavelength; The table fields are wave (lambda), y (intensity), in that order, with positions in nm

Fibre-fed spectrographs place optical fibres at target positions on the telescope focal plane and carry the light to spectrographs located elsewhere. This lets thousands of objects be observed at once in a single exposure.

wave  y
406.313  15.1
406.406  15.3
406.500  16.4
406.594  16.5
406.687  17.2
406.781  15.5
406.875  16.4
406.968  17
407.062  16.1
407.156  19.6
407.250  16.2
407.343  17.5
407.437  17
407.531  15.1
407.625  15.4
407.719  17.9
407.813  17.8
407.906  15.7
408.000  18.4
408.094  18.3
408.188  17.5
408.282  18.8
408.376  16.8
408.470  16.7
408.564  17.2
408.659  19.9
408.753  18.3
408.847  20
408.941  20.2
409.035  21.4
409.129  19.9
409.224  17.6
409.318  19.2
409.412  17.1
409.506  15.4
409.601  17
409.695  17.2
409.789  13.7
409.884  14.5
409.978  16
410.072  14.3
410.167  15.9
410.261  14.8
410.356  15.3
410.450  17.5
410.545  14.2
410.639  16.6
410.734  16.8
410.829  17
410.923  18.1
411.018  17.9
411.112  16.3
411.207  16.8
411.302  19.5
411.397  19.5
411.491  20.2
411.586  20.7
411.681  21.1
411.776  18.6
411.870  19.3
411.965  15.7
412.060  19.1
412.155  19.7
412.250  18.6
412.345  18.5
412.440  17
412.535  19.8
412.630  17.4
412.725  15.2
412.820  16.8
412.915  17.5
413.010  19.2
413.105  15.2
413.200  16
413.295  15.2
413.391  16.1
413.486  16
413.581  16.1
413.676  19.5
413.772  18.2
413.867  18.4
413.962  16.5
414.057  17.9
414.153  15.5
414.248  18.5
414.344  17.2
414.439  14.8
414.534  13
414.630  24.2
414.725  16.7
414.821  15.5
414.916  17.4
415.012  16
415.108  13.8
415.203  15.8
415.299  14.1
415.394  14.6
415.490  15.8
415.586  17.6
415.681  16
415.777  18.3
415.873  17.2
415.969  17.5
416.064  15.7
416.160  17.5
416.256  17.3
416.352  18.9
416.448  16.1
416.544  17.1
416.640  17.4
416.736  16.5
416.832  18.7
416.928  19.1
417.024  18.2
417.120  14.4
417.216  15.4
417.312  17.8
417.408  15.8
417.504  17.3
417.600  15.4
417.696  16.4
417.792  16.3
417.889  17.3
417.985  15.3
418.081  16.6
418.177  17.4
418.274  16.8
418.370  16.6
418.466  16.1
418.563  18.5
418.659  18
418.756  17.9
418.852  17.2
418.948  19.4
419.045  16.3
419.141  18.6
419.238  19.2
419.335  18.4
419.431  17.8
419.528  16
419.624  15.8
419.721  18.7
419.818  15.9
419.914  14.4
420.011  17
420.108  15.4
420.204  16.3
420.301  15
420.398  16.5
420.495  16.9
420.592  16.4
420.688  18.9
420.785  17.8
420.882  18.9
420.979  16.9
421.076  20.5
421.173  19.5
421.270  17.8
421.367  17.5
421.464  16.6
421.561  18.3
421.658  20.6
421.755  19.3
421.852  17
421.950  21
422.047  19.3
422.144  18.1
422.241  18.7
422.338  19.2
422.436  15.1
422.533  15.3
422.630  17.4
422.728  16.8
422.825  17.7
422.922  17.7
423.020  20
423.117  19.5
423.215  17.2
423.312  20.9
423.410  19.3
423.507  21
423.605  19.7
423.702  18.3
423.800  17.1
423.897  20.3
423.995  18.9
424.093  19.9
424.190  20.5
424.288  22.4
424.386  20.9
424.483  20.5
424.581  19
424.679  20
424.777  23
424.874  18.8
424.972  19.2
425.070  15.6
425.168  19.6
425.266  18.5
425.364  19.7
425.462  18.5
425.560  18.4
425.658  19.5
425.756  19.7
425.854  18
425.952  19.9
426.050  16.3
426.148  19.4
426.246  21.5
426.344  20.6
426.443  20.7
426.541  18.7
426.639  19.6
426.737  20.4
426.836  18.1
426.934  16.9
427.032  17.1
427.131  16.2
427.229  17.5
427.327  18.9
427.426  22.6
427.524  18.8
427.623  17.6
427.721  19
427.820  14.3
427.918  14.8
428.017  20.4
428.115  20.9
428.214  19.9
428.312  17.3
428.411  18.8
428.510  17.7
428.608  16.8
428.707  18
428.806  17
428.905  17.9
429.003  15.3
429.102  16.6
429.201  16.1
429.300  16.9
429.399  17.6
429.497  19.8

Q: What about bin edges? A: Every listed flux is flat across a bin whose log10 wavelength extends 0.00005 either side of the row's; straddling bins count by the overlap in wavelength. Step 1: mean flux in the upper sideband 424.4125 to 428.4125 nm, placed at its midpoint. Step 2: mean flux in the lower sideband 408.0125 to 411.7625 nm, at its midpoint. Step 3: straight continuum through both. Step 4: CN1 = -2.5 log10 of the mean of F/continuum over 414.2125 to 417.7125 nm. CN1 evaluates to 0.084 mag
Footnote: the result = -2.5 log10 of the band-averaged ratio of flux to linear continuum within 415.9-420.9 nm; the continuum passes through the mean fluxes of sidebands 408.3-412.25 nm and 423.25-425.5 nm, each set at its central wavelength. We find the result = 0.107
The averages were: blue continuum 17.7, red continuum 19.6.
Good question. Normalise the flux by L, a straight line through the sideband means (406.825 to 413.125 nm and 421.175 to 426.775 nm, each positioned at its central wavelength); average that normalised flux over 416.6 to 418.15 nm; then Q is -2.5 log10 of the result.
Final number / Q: 0.10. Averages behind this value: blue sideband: 17.5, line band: 16.8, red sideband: 19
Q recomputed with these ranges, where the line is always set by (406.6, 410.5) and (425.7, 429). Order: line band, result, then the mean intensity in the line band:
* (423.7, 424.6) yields -0.09 mag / 19.9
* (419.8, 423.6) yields 0.01 mag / 17.9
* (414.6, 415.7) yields 0.08 mag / 16.4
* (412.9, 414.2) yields 0.04 mag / 16.9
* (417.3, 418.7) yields 0.07 mag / 16.7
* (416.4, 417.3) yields 0.04 mag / 17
